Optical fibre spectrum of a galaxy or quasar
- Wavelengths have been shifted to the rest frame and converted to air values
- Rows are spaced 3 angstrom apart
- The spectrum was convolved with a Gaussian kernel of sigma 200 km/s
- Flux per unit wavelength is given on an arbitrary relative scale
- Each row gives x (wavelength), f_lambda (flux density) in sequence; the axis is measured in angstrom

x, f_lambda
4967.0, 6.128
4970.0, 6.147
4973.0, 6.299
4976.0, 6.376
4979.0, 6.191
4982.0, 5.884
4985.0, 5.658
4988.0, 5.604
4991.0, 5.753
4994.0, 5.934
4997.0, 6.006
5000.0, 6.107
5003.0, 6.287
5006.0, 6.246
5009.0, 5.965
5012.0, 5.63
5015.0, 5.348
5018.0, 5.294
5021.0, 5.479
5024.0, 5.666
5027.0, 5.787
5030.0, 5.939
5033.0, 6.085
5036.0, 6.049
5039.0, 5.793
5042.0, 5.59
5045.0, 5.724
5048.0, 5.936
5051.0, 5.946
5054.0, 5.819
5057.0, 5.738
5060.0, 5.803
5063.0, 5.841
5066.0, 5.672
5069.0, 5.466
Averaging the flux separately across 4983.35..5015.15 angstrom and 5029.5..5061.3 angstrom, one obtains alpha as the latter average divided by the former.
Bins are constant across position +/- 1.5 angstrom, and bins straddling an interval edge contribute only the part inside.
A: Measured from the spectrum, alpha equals 0.99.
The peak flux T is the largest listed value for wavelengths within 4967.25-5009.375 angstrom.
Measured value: 6.376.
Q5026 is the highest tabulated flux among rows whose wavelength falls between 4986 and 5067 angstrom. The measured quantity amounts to 6.287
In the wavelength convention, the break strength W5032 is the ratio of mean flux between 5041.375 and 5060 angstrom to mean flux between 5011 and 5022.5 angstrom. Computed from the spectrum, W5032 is 1.1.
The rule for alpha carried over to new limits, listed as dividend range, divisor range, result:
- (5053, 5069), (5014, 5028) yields 1.04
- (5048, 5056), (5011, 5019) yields 1.09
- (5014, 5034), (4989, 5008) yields 0.94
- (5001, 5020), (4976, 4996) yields 0.99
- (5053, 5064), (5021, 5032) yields 1.01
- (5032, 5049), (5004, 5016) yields 1.00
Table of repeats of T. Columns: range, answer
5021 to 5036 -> 6.085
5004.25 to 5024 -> 6.246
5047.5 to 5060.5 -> 5.946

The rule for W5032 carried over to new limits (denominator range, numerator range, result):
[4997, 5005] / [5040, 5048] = 0.93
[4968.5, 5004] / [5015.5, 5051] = 0.96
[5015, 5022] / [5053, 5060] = 1.08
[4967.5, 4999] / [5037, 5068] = 0.97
